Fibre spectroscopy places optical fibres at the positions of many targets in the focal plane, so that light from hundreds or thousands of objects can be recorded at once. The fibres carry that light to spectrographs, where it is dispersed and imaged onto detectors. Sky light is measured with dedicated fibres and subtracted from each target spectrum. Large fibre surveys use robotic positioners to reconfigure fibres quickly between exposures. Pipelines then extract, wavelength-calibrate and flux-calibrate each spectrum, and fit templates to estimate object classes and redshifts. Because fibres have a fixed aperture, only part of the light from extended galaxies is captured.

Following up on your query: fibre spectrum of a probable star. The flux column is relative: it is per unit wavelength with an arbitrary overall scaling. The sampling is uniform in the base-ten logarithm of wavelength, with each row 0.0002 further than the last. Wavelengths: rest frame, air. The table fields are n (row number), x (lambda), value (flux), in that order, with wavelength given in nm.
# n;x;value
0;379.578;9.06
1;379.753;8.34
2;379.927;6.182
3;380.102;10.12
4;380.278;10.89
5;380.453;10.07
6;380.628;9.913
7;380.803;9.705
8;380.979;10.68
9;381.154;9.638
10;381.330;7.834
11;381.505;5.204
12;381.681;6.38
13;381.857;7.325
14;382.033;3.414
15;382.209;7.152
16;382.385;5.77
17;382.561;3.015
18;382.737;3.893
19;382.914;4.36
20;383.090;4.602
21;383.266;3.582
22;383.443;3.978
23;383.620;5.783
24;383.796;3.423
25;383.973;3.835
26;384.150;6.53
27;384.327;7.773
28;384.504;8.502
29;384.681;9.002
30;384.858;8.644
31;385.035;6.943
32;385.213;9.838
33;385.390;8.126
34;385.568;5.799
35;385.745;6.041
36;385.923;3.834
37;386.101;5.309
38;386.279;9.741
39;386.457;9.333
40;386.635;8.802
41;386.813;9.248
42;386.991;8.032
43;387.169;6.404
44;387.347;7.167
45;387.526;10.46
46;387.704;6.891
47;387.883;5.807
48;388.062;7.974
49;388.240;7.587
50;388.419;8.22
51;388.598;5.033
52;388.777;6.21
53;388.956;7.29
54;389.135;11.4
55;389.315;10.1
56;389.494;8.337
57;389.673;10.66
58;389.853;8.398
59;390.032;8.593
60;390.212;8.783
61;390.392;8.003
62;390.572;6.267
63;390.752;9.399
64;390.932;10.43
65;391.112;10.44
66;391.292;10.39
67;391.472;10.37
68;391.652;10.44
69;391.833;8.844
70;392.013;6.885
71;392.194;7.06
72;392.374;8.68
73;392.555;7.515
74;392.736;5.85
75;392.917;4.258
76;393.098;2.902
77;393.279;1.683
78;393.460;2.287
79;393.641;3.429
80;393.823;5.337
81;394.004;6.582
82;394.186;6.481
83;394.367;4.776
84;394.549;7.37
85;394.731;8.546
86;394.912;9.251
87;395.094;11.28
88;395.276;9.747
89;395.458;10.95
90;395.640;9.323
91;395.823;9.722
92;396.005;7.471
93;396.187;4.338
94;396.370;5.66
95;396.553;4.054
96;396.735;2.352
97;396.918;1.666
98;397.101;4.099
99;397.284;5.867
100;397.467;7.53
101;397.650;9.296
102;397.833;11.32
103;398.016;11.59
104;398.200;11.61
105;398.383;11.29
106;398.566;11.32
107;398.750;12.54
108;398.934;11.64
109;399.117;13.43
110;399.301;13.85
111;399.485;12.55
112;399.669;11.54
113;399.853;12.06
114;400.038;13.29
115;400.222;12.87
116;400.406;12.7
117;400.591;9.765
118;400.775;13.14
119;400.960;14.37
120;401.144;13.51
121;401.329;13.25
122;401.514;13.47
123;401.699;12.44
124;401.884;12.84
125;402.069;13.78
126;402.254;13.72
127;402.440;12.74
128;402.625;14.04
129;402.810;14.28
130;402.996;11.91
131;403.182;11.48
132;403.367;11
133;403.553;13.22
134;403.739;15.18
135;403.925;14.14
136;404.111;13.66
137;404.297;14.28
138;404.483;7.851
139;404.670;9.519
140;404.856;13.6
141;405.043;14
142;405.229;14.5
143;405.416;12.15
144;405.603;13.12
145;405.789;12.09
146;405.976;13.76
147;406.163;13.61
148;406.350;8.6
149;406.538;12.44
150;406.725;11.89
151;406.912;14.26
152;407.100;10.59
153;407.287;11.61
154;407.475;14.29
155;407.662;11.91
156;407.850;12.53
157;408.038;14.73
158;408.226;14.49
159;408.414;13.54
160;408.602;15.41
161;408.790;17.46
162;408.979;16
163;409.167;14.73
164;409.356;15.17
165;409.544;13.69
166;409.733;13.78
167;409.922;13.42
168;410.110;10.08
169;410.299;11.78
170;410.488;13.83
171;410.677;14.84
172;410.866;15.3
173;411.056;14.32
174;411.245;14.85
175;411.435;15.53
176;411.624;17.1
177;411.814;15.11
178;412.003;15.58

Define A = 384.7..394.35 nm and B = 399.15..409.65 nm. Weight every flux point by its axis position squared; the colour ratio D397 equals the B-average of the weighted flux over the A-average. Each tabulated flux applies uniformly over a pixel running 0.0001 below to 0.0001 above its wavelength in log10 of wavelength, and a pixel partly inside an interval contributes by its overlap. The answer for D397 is 1.88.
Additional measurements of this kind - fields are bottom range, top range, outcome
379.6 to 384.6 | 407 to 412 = 2.41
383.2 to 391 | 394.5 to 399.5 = 1.24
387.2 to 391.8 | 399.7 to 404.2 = 1.62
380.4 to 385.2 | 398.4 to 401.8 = 2.10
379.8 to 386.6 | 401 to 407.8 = 2.05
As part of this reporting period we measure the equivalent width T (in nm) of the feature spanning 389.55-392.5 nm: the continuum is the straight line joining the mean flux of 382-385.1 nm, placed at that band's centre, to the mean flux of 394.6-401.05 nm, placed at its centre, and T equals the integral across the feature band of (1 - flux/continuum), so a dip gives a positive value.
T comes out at -0.450 nm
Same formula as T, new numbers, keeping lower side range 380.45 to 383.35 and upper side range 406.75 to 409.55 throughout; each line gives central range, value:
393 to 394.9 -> 0.93 nm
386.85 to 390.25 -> 0.14 nm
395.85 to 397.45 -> 0.88 nm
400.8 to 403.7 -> -0.19 nm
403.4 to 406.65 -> 0.11 nm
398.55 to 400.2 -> -0.15 nm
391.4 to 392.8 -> 0.18 nm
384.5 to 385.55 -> -0.13 nm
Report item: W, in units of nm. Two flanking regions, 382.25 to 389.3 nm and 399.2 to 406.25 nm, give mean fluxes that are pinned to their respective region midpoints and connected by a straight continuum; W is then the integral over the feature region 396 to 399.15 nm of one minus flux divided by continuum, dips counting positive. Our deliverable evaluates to 0.86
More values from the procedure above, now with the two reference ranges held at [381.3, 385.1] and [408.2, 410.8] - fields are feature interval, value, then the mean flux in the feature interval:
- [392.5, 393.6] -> 0.61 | 3.94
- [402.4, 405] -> -0.08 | 12.7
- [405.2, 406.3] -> 0.00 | 12.9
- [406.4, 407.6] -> 0.09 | 12.4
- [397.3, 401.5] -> -0.38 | 11.9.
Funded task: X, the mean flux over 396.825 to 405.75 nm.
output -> 11.9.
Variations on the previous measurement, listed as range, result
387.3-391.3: 8.4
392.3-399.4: 7.63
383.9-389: 7.4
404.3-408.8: 12.8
